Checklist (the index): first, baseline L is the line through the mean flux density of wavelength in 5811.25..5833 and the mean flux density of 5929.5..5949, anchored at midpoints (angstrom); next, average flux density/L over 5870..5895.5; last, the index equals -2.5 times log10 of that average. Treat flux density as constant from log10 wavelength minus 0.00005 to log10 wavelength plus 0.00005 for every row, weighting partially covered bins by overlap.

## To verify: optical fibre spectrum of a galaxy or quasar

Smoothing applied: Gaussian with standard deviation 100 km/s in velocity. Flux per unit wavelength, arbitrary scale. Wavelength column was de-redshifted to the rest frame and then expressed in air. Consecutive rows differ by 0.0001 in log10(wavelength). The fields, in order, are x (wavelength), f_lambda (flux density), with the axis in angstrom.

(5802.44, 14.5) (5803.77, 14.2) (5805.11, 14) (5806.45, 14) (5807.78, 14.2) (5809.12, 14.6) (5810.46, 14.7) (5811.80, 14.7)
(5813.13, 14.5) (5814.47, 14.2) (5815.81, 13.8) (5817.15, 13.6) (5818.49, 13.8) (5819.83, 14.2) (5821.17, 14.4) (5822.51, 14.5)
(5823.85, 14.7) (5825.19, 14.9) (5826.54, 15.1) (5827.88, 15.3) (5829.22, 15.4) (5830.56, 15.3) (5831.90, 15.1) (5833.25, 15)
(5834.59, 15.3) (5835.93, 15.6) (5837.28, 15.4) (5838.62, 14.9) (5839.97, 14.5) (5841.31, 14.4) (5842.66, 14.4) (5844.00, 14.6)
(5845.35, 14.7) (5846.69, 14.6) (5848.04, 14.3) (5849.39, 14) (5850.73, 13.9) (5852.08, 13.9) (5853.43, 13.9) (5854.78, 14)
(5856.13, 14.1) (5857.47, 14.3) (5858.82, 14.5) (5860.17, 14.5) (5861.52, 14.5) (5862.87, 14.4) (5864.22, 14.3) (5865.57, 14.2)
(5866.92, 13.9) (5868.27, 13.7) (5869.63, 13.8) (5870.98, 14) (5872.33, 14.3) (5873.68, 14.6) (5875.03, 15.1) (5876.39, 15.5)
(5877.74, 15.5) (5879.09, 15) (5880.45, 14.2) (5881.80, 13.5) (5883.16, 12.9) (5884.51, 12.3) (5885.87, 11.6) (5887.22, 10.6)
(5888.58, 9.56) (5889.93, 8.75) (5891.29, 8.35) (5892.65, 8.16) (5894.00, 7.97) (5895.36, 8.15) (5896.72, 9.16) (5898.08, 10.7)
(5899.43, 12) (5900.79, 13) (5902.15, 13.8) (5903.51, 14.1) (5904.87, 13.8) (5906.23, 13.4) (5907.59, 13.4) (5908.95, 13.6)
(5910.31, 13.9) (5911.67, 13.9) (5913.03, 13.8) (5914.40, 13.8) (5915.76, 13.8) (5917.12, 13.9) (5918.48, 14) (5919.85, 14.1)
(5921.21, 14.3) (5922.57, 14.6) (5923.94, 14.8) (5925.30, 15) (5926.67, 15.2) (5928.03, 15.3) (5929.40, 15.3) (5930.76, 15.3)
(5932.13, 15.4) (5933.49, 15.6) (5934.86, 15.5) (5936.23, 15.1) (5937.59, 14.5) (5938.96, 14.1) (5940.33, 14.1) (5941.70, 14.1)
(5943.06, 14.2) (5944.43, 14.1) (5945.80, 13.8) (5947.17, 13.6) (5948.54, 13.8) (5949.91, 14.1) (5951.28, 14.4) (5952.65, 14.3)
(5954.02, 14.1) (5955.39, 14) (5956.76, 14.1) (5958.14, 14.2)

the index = 0.19 mag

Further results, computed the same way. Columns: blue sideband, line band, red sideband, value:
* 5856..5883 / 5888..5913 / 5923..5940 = 0.27 mag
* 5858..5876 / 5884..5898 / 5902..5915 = 0.42 mag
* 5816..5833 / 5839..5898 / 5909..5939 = 0.12 mag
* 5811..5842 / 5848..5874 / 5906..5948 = 0.03 mag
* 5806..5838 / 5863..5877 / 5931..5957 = 0.02 mag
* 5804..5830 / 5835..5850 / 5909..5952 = -0.02 mag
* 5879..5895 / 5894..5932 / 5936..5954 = -0.09 mag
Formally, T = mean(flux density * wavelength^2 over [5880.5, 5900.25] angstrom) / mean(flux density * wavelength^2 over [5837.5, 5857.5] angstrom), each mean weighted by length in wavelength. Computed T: 0.7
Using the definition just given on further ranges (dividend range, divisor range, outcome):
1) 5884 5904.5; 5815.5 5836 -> 0.73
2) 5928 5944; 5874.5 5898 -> 1.31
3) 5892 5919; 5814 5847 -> 0.87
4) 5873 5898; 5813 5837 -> 0.81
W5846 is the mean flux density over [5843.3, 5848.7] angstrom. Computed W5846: 14.6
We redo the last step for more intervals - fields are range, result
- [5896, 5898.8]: 9.96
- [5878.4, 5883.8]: 13.9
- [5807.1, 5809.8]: 14.4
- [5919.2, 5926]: 14.6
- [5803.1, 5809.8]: 14.2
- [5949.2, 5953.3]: 14.3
